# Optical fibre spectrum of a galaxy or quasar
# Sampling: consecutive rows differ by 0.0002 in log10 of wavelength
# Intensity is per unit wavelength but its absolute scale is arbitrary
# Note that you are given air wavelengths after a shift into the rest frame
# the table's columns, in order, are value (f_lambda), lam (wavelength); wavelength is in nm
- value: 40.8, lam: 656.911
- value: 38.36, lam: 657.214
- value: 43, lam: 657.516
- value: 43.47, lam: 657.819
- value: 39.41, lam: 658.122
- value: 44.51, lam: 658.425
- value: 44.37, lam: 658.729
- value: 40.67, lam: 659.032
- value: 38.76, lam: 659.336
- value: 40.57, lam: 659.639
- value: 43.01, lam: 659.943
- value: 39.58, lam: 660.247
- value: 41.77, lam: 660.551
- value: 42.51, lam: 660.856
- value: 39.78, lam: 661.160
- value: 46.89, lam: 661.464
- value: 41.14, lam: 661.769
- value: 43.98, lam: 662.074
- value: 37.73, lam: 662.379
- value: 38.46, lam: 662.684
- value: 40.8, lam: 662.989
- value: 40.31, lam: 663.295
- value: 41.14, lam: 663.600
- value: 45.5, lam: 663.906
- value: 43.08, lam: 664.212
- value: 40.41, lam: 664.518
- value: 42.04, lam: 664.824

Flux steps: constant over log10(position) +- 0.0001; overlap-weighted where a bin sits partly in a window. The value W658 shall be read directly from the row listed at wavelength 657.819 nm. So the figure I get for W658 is 43.47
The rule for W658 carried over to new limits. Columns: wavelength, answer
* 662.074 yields 43.98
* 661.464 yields 46.89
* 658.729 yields 44.37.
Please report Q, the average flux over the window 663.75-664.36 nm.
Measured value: 44.2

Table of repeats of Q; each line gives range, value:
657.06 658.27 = 41.1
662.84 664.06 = 41.9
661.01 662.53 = 41.9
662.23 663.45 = 39.3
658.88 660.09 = 40.8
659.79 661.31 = 41.3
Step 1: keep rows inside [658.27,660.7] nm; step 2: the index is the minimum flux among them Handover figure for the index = 38.76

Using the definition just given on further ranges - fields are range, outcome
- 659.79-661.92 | 39.58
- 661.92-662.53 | 37.73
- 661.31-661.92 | 41.14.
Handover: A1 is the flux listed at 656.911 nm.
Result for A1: 40.8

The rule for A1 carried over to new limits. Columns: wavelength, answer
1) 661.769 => 41.14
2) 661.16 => 39.78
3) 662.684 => 38.46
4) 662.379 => 37.73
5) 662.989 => 40.8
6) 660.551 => 41.77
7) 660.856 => 42.51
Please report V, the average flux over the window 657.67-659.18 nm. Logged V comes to 42.5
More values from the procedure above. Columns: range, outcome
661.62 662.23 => 42.5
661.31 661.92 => 44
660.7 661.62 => 43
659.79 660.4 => 41.3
